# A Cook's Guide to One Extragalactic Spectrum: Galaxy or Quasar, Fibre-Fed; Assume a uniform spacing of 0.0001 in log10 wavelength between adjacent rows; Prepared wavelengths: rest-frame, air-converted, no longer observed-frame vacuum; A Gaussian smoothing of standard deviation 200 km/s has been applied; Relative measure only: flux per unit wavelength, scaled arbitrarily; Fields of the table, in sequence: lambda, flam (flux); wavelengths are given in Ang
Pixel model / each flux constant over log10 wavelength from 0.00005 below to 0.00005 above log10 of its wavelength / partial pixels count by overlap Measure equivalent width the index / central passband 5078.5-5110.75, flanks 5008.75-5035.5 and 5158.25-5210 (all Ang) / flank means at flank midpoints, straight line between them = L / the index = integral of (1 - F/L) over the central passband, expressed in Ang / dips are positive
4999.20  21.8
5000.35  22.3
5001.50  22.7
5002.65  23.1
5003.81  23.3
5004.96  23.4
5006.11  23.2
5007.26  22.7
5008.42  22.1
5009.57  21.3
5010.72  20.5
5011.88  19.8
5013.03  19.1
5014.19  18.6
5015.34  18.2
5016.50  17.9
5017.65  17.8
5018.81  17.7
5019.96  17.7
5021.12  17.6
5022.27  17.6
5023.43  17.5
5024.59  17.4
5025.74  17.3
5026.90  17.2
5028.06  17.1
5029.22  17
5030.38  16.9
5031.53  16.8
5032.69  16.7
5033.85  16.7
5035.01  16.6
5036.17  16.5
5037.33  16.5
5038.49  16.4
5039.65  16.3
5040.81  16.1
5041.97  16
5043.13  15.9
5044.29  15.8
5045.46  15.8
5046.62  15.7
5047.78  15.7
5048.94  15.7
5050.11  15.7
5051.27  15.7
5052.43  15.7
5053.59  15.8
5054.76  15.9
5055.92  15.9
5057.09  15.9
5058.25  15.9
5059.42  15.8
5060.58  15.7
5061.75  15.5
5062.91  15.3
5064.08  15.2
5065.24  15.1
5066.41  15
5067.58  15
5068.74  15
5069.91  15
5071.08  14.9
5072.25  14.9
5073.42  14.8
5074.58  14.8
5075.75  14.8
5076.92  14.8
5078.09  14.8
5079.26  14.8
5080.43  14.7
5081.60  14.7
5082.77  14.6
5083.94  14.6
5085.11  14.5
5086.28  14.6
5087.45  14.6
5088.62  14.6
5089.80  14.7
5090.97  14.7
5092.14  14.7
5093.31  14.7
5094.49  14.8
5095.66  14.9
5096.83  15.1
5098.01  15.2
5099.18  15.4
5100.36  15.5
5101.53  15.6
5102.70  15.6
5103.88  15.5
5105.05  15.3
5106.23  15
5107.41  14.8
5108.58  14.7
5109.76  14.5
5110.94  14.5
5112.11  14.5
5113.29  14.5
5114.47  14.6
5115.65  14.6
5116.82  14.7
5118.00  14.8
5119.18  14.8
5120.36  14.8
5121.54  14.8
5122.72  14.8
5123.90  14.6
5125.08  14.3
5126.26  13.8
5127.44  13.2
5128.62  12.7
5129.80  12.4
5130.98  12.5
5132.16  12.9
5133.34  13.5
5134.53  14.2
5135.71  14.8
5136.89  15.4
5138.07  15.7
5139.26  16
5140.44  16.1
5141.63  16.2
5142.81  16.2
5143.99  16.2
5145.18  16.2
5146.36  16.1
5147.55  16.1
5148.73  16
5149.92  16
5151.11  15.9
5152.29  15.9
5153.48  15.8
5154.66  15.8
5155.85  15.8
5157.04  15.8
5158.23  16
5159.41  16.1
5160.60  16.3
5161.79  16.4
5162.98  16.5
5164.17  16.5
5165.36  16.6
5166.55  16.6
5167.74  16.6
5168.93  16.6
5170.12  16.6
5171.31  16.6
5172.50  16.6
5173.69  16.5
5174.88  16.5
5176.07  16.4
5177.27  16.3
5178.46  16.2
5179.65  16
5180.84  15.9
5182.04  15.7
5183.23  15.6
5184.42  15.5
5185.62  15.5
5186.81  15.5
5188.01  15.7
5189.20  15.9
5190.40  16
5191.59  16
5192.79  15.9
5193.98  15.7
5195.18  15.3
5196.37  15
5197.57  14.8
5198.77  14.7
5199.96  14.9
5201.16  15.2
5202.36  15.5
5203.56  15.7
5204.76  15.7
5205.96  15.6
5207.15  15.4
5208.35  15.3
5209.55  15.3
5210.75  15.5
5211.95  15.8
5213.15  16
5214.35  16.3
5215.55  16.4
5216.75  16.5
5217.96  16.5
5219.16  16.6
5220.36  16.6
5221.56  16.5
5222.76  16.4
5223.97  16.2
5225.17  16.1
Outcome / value 4.0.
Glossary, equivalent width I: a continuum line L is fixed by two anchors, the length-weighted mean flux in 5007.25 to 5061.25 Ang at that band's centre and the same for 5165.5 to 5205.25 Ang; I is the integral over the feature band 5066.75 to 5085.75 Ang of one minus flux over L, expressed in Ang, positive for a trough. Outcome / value 2.2 Ang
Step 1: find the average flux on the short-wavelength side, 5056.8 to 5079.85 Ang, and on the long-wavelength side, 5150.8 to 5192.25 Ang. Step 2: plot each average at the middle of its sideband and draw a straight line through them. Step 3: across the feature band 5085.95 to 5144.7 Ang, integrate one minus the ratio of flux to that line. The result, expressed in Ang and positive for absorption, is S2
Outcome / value 3.2 Ang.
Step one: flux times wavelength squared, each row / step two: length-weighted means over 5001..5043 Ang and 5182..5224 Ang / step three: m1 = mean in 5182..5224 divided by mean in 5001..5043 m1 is 0.91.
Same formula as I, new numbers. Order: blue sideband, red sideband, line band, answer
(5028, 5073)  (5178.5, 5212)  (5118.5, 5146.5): 1.82 Ang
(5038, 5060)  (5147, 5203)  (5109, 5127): 1.53 Ang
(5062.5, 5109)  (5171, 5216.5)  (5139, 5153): -0.62 Ang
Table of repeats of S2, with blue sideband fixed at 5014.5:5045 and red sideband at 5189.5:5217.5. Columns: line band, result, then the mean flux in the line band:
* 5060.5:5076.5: 1.6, 15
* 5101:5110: 0.7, 15.1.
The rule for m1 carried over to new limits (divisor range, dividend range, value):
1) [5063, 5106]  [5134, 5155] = 1.08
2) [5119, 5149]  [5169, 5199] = 1.10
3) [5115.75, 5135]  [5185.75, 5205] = 1.14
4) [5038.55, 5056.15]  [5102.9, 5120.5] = 0.96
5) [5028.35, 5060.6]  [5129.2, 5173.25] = 1.02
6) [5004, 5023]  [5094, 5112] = 0.79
